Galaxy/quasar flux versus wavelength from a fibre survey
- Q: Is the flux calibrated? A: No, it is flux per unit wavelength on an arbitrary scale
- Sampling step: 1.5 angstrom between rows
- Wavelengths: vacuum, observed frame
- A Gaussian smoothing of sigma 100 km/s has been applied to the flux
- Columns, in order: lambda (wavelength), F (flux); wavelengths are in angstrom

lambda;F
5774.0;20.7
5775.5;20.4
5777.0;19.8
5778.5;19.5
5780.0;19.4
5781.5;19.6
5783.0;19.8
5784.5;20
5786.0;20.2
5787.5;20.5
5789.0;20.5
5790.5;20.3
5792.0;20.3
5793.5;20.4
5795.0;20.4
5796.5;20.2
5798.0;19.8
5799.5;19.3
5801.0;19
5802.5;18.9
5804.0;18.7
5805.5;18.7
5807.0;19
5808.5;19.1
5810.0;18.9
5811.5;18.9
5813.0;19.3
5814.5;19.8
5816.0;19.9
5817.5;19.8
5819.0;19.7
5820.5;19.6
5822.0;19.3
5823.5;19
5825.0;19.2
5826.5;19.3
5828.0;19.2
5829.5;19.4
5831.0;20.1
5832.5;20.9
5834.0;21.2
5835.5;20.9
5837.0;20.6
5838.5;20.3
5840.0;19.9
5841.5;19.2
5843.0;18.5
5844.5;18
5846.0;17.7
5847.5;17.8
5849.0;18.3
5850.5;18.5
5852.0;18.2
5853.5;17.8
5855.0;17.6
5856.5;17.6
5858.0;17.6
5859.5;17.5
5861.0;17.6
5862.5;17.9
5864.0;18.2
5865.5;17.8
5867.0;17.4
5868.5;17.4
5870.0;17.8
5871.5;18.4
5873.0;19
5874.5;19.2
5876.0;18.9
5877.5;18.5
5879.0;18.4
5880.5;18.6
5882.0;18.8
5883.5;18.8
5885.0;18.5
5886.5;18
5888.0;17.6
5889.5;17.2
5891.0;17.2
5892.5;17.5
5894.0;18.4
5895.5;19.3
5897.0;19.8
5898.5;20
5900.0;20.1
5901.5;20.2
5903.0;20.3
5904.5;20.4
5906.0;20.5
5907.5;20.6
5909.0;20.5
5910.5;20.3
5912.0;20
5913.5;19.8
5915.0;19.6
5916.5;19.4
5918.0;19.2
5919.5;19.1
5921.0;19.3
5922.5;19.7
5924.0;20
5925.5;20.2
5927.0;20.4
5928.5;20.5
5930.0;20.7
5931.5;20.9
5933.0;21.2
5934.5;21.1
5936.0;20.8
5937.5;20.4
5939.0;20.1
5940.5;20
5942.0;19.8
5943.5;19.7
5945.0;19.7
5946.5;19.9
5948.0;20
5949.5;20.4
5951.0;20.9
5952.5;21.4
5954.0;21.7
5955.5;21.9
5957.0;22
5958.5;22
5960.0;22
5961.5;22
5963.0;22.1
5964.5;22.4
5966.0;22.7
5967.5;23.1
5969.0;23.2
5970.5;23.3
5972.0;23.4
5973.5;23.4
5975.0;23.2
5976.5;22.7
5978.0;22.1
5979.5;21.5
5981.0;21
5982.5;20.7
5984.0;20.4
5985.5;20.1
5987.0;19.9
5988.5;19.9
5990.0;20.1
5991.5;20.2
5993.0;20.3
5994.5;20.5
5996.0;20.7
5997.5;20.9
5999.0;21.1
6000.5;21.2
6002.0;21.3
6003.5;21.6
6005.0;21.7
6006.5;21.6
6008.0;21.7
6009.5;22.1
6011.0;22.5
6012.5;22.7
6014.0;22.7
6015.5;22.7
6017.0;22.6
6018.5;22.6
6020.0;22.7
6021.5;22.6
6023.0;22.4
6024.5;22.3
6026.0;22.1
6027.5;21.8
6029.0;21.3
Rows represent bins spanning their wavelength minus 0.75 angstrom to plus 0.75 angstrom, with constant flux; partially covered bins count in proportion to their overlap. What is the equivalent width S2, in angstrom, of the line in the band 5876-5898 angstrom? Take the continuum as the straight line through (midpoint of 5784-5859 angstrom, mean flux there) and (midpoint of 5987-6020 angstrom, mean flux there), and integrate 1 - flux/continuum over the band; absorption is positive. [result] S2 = 1.9 angstrom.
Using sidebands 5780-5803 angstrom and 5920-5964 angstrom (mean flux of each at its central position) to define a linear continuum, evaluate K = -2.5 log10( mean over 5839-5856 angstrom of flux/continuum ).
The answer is 0.11 mag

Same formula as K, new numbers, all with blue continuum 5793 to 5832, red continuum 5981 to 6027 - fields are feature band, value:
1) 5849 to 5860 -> 0.12 mag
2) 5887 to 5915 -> 0.05 mag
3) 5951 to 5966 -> -0.05 mag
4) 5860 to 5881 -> 0.10 mag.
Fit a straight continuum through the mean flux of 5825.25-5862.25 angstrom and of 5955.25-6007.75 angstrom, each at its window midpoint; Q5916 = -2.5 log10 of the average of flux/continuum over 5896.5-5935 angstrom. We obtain 0.01 mag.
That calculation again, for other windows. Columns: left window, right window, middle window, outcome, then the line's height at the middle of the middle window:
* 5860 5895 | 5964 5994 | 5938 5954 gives 0.01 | 20.5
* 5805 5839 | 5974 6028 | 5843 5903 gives 0.11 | 20.2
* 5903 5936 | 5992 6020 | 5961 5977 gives -0.09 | 21.1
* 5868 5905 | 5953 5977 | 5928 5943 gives 0.03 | 21.1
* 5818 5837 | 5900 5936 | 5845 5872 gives 0.12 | 20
